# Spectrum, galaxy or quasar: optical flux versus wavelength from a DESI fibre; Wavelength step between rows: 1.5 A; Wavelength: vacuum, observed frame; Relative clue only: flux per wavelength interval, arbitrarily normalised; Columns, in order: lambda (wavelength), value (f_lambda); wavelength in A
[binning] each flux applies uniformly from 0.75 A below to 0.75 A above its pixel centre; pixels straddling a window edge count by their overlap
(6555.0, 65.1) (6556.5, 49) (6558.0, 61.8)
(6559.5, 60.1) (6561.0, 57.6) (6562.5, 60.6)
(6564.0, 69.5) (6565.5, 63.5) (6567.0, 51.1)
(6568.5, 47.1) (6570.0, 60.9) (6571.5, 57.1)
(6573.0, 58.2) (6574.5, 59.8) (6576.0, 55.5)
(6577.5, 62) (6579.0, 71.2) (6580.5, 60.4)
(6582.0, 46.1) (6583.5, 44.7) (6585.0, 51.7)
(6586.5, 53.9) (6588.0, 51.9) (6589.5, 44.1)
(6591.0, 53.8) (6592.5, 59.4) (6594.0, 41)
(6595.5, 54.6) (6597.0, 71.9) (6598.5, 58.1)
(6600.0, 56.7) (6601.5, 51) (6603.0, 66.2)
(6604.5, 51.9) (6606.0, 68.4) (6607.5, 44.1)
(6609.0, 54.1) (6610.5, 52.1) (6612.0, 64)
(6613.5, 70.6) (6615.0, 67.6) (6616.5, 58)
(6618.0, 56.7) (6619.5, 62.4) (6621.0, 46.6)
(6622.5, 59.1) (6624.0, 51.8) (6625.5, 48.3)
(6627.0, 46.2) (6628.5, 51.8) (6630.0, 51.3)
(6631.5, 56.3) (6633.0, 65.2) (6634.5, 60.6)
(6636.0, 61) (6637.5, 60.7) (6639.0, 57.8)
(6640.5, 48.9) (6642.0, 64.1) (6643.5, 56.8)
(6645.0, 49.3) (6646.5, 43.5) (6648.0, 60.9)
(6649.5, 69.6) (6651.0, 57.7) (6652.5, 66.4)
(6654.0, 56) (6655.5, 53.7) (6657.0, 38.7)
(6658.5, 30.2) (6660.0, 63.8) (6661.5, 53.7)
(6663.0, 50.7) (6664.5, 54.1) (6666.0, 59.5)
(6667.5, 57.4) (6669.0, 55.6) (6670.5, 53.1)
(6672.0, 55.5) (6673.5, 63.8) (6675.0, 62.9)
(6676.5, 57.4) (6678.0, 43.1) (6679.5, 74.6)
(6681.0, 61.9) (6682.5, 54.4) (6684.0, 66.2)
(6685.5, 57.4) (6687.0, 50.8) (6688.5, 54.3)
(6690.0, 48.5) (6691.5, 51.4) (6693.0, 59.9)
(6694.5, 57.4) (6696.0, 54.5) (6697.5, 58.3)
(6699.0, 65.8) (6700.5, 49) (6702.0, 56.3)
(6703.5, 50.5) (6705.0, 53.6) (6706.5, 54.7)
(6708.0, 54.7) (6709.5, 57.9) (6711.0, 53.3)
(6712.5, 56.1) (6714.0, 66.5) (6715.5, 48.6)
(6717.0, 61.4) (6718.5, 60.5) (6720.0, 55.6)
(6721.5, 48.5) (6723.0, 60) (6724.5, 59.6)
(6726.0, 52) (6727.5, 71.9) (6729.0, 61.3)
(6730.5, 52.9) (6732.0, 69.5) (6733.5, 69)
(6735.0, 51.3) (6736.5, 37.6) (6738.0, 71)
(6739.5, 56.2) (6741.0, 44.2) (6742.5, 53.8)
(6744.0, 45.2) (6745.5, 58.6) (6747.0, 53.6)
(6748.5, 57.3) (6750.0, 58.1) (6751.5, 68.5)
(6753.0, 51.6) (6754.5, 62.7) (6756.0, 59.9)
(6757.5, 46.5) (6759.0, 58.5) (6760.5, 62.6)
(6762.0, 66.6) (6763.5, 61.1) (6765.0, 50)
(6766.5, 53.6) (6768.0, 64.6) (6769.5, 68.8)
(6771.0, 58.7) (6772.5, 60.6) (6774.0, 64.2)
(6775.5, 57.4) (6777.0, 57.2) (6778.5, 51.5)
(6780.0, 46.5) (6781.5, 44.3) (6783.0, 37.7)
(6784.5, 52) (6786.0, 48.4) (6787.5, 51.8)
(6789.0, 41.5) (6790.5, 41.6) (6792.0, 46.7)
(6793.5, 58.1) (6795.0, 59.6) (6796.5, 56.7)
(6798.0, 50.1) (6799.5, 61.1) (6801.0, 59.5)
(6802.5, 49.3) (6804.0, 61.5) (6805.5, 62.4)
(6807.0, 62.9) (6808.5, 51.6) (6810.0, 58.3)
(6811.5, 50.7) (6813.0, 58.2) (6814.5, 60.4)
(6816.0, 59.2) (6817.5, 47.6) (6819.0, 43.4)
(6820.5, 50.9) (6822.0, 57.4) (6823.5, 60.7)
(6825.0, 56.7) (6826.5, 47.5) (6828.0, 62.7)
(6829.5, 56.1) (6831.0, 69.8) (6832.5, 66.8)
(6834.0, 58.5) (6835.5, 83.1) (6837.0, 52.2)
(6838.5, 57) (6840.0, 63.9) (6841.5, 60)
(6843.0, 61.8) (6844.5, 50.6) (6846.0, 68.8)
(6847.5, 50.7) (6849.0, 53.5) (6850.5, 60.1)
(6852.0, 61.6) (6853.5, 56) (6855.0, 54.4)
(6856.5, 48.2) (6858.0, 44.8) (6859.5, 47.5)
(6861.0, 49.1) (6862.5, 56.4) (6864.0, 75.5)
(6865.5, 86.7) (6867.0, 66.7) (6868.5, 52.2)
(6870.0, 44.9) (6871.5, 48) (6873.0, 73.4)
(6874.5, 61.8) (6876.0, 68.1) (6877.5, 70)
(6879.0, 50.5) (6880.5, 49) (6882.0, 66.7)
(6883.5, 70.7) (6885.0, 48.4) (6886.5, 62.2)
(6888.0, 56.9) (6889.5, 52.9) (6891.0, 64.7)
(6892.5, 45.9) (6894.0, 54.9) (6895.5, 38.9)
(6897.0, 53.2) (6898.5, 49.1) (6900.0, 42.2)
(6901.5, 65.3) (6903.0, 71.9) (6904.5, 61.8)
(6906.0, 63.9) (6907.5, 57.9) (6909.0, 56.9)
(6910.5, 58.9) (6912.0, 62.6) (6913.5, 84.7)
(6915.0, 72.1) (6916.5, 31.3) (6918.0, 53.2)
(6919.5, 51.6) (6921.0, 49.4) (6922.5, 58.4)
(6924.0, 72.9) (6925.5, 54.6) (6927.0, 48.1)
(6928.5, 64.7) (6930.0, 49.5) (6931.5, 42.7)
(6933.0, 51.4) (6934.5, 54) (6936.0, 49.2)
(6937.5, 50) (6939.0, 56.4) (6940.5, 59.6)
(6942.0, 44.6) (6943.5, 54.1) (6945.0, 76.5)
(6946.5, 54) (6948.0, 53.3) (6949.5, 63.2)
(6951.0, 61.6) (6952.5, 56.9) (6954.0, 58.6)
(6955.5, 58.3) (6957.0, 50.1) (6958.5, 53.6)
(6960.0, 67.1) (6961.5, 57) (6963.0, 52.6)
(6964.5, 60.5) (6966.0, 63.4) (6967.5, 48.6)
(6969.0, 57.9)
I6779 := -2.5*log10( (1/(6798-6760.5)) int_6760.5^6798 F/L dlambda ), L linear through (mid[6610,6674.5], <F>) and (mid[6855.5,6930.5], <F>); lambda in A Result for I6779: 0.05 mag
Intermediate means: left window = 56.1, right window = 57.8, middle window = 54.2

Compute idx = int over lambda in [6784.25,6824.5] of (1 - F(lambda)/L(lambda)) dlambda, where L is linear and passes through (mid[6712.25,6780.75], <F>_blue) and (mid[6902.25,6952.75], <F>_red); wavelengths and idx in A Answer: 2.38 A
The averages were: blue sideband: 57.7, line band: 54.2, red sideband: 57.4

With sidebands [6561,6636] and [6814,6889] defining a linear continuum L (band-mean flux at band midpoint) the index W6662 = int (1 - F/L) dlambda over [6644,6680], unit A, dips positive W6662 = 1.1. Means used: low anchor 56.6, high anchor 58.6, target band 55.3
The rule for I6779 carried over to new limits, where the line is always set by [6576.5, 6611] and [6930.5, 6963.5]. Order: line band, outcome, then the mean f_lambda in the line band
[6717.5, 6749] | -0.03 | 56.7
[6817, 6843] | -0.06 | 58.7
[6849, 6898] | -0.04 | 57.4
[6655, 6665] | 0.13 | 49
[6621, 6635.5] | 0.02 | 54.2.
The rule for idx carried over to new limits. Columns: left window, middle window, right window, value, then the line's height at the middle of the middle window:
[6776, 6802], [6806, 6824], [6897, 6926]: -0.88 A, 52.6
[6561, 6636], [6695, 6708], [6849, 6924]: 0.39 A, 57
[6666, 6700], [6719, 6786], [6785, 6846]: 0.48 A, 57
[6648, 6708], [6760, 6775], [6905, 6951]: -1.26 A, 56.3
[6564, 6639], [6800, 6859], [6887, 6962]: -0.97 A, 56.4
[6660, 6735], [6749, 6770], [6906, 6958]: -0.84 A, 57.1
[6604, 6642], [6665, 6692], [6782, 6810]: -0.75 A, 55.6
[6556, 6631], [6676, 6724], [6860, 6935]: 0.45 A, 56.9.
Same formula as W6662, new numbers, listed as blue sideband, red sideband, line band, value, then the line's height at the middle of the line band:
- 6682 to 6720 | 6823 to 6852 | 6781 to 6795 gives 2.63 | 58.6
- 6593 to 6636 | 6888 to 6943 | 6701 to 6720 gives 0.11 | 56.4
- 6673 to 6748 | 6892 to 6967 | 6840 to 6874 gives -0.83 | 56.5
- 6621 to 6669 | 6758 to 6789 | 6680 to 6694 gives -0.36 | 55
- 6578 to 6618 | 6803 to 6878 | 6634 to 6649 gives 0.09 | 56.9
